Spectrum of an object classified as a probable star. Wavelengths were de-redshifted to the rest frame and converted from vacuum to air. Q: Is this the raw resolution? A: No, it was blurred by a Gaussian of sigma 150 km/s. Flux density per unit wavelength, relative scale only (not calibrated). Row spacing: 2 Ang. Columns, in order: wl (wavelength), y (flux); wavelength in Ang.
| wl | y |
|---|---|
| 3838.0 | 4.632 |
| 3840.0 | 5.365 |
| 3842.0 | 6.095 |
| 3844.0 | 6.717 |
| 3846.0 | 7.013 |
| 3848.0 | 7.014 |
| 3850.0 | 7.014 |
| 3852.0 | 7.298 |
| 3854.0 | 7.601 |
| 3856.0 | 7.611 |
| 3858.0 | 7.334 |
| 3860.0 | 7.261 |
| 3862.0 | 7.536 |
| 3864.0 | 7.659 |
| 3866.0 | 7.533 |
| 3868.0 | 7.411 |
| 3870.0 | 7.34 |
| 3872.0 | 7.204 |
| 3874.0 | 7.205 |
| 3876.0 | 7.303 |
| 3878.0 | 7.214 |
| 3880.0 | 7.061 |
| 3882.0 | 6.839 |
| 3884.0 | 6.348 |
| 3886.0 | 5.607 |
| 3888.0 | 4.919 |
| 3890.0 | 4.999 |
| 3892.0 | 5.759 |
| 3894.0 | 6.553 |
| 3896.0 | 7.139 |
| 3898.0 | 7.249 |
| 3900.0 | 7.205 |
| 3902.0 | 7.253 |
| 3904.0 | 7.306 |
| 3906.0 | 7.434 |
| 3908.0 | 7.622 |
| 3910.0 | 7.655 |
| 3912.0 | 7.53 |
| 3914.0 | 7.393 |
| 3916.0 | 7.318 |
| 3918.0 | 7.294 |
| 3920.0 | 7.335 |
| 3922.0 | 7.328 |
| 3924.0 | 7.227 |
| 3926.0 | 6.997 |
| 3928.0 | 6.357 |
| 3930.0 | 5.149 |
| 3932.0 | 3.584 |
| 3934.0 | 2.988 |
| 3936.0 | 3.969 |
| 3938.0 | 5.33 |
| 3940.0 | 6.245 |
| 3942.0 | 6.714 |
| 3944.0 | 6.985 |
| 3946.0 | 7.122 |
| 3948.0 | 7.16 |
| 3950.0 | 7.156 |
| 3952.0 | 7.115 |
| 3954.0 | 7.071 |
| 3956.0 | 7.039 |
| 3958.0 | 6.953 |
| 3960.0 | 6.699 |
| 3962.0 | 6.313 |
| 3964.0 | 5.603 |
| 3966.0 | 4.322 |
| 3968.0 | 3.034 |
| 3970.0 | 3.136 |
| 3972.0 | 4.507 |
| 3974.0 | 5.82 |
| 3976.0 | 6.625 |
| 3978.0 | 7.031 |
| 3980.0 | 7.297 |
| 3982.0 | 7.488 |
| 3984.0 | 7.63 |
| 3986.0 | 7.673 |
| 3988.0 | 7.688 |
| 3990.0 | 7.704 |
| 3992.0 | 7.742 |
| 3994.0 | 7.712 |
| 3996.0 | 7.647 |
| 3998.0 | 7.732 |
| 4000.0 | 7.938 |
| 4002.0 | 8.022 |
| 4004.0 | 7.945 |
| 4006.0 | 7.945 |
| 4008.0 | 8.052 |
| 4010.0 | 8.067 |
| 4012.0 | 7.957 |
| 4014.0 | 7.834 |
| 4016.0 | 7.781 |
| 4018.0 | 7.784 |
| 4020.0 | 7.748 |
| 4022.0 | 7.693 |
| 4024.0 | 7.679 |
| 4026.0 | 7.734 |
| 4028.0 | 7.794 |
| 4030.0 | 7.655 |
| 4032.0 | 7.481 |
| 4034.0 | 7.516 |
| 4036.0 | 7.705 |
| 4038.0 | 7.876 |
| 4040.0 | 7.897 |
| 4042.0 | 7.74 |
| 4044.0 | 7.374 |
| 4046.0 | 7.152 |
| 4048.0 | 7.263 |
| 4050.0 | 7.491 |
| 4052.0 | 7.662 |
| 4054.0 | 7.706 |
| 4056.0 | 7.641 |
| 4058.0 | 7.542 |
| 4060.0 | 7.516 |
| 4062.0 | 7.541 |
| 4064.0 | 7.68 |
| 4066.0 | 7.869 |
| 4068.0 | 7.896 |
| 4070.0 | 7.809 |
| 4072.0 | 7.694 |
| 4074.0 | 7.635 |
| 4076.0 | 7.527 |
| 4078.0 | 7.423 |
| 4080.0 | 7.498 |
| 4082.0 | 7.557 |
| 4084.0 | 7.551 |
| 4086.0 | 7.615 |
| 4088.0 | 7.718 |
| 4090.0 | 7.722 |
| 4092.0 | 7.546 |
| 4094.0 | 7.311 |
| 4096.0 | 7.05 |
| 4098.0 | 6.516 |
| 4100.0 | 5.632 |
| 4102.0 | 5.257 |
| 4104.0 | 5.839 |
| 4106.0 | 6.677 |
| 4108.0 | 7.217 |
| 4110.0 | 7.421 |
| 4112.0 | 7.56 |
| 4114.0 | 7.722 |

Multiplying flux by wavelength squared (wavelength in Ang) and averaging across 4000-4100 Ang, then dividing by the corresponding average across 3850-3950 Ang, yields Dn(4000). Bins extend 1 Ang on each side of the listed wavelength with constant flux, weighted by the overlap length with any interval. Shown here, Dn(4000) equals 1.2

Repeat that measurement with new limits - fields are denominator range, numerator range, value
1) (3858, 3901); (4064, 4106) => 1.17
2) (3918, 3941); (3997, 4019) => 1.43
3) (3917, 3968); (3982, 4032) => 1.30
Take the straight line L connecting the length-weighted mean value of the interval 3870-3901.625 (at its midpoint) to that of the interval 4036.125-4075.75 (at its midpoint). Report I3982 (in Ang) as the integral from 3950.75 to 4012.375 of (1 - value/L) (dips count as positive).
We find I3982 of 2.7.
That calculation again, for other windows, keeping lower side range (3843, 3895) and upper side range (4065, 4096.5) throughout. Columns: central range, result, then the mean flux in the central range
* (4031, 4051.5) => -0.23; 7.55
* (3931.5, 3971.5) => 7.99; 5.74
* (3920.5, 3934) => 2.22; 5.92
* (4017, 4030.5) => -0.58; 7.73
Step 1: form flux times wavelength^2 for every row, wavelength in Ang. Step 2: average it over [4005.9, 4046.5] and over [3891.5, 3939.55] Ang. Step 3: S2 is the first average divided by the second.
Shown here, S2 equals 1.3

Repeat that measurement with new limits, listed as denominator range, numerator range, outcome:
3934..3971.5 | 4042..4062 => 1.34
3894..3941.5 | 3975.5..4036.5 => 1.23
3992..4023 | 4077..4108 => 0.93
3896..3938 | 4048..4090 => 1.25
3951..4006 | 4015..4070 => 1.17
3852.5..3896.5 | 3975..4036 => 1.19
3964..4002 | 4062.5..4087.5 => 1.21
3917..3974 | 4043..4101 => 1.33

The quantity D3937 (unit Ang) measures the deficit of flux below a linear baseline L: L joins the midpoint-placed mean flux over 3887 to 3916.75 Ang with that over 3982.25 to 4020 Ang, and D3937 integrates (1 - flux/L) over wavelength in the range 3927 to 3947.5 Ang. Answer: 4.9 Ang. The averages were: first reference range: 6.89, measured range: 5.49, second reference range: 7.82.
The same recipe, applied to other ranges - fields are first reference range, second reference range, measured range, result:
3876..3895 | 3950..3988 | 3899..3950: -3.0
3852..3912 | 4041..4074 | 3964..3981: 4.8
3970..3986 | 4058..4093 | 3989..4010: -3.5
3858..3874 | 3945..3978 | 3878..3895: 2.5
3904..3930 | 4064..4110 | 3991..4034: -3.5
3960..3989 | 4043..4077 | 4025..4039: -1.2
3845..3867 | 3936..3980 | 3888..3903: 0.8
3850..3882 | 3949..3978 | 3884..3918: -0.1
